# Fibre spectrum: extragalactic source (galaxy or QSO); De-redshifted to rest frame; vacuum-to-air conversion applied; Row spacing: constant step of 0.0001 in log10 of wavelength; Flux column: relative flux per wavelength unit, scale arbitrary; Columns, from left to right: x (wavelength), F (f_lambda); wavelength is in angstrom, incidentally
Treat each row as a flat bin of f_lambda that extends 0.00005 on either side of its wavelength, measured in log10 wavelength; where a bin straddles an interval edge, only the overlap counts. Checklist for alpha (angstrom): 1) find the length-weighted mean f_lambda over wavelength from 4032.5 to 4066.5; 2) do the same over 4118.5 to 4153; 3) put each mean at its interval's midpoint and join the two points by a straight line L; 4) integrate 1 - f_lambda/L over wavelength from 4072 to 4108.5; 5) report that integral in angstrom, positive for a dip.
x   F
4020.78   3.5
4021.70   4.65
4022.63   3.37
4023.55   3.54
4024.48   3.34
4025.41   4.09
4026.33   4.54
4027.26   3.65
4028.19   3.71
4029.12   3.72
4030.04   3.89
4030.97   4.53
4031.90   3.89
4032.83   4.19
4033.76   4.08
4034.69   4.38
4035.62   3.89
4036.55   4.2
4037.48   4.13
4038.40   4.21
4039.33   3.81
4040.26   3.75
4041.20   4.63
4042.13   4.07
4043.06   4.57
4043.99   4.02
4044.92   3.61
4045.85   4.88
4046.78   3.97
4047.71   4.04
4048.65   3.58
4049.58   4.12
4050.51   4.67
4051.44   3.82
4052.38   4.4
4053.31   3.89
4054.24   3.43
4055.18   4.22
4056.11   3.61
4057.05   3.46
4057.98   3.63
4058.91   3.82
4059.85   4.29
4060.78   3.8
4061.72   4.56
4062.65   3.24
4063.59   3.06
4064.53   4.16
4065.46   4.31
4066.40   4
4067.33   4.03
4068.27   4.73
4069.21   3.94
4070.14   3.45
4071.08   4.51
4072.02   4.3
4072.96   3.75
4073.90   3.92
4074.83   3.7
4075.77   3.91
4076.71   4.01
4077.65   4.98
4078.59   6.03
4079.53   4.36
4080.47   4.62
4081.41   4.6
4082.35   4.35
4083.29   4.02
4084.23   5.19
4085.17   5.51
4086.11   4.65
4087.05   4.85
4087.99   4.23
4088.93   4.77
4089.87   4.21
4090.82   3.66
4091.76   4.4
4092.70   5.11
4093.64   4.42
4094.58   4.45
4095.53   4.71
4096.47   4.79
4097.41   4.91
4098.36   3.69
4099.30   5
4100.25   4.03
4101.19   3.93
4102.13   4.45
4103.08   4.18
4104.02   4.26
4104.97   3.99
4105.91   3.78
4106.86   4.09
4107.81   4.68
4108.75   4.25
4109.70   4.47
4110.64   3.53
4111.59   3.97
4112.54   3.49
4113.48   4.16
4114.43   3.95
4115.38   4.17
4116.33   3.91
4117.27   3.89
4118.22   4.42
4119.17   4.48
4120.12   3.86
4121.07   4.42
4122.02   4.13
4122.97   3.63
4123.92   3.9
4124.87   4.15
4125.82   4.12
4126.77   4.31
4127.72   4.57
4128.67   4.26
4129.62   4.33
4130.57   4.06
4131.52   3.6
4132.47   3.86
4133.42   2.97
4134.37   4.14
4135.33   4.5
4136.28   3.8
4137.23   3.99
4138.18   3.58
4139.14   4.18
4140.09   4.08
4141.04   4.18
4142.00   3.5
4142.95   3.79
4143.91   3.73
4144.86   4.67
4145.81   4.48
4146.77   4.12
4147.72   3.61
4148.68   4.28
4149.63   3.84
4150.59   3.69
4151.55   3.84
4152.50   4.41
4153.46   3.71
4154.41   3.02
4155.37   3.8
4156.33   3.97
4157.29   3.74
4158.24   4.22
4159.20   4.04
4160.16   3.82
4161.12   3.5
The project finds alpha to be -3.6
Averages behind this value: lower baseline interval 4.01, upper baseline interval 4.03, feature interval 4.42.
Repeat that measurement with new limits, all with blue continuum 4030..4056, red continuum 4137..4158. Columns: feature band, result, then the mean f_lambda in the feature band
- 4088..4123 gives -2.1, 4.23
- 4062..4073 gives 0.2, 3.97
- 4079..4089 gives -1.6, 4.66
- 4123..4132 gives -0.4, 4.12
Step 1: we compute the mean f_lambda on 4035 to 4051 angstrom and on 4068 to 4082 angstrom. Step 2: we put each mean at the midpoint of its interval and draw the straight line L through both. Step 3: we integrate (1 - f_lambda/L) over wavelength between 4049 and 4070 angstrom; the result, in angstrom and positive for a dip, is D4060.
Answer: 1.4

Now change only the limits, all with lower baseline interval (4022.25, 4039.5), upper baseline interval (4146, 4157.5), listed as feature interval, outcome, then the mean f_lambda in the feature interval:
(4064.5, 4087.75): -2.8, 4.4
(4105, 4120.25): -0.7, 4.07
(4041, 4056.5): -0.5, 4.08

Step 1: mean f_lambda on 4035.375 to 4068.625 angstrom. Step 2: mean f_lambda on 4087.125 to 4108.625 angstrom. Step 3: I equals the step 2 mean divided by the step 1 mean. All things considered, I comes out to 1.1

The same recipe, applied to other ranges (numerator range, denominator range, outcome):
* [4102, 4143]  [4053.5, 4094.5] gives 0.96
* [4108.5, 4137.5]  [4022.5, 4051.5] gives 1.00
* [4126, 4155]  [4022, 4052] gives 0.99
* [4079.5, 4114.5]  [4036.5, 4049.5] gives 1.06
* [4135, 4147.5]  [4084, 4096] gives 0.87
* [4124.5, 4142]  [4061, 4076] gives 1.01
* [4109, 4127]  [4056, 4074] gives 1.03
